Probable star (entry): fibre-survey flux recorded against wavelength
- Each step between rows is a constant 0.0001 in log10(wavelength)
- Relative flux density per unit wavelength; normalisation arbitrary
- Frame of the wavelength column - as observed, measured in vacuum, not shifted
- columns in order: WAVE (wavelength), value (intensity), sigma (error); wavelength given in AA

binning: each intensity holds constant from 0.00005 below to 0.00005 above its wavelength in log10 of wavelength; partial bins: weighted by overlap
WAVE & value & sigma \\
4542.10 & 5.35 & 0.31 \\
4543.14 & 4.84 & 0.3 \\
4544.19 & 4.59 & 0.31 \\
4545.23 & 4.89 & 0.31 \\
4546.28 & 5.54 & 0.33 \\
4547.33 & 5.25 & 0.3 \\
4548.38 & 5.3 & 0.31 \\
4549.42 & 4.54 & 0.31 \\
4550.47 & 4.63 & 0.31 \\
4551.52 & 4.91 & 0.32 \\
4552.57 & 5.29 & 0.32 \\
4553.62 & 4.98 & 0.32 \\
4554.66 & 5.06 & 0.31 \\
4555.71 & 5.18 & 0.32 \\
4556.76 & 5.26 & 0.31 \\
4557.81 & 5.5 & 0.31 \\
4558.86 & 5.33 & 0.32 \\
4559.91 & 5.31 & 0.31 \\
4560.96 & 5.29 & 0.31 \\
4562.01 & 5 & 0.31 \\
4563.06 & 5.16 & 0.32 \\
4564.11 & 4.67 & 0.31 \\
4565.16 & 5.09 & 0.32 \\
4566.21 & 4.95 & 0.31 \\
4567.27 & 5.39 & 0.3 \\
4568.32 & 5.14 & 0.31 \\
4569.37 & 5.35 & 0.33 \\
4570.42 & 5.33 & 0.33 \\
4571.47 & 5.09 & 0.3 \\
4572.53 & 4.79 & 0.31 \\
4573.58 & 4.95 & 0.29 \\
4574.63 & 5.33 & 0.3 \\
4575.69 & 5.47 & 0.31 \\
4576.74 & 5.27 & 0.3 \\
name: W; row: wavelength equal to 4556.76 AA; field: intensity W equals 5.26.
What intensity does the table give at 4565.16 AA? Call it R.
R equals 5.09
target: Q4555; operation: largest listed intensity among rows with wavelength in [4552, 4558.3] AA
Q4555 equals 5.5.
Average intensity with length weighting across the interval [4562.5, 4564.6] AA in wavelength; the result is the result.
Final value 4.92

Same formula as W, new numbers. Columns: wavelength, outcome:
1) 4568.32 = 5.14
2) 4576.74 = 5.27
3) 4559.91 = 5.31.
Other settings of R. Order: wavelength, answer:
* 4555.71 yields 5.18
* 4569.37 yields 5.35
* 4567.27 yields 5.39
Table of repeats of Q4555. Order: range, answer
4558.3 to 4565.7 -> 5.33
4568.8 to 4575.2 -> 5.35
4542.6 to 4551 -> 5.54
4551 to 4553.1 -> 5.29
